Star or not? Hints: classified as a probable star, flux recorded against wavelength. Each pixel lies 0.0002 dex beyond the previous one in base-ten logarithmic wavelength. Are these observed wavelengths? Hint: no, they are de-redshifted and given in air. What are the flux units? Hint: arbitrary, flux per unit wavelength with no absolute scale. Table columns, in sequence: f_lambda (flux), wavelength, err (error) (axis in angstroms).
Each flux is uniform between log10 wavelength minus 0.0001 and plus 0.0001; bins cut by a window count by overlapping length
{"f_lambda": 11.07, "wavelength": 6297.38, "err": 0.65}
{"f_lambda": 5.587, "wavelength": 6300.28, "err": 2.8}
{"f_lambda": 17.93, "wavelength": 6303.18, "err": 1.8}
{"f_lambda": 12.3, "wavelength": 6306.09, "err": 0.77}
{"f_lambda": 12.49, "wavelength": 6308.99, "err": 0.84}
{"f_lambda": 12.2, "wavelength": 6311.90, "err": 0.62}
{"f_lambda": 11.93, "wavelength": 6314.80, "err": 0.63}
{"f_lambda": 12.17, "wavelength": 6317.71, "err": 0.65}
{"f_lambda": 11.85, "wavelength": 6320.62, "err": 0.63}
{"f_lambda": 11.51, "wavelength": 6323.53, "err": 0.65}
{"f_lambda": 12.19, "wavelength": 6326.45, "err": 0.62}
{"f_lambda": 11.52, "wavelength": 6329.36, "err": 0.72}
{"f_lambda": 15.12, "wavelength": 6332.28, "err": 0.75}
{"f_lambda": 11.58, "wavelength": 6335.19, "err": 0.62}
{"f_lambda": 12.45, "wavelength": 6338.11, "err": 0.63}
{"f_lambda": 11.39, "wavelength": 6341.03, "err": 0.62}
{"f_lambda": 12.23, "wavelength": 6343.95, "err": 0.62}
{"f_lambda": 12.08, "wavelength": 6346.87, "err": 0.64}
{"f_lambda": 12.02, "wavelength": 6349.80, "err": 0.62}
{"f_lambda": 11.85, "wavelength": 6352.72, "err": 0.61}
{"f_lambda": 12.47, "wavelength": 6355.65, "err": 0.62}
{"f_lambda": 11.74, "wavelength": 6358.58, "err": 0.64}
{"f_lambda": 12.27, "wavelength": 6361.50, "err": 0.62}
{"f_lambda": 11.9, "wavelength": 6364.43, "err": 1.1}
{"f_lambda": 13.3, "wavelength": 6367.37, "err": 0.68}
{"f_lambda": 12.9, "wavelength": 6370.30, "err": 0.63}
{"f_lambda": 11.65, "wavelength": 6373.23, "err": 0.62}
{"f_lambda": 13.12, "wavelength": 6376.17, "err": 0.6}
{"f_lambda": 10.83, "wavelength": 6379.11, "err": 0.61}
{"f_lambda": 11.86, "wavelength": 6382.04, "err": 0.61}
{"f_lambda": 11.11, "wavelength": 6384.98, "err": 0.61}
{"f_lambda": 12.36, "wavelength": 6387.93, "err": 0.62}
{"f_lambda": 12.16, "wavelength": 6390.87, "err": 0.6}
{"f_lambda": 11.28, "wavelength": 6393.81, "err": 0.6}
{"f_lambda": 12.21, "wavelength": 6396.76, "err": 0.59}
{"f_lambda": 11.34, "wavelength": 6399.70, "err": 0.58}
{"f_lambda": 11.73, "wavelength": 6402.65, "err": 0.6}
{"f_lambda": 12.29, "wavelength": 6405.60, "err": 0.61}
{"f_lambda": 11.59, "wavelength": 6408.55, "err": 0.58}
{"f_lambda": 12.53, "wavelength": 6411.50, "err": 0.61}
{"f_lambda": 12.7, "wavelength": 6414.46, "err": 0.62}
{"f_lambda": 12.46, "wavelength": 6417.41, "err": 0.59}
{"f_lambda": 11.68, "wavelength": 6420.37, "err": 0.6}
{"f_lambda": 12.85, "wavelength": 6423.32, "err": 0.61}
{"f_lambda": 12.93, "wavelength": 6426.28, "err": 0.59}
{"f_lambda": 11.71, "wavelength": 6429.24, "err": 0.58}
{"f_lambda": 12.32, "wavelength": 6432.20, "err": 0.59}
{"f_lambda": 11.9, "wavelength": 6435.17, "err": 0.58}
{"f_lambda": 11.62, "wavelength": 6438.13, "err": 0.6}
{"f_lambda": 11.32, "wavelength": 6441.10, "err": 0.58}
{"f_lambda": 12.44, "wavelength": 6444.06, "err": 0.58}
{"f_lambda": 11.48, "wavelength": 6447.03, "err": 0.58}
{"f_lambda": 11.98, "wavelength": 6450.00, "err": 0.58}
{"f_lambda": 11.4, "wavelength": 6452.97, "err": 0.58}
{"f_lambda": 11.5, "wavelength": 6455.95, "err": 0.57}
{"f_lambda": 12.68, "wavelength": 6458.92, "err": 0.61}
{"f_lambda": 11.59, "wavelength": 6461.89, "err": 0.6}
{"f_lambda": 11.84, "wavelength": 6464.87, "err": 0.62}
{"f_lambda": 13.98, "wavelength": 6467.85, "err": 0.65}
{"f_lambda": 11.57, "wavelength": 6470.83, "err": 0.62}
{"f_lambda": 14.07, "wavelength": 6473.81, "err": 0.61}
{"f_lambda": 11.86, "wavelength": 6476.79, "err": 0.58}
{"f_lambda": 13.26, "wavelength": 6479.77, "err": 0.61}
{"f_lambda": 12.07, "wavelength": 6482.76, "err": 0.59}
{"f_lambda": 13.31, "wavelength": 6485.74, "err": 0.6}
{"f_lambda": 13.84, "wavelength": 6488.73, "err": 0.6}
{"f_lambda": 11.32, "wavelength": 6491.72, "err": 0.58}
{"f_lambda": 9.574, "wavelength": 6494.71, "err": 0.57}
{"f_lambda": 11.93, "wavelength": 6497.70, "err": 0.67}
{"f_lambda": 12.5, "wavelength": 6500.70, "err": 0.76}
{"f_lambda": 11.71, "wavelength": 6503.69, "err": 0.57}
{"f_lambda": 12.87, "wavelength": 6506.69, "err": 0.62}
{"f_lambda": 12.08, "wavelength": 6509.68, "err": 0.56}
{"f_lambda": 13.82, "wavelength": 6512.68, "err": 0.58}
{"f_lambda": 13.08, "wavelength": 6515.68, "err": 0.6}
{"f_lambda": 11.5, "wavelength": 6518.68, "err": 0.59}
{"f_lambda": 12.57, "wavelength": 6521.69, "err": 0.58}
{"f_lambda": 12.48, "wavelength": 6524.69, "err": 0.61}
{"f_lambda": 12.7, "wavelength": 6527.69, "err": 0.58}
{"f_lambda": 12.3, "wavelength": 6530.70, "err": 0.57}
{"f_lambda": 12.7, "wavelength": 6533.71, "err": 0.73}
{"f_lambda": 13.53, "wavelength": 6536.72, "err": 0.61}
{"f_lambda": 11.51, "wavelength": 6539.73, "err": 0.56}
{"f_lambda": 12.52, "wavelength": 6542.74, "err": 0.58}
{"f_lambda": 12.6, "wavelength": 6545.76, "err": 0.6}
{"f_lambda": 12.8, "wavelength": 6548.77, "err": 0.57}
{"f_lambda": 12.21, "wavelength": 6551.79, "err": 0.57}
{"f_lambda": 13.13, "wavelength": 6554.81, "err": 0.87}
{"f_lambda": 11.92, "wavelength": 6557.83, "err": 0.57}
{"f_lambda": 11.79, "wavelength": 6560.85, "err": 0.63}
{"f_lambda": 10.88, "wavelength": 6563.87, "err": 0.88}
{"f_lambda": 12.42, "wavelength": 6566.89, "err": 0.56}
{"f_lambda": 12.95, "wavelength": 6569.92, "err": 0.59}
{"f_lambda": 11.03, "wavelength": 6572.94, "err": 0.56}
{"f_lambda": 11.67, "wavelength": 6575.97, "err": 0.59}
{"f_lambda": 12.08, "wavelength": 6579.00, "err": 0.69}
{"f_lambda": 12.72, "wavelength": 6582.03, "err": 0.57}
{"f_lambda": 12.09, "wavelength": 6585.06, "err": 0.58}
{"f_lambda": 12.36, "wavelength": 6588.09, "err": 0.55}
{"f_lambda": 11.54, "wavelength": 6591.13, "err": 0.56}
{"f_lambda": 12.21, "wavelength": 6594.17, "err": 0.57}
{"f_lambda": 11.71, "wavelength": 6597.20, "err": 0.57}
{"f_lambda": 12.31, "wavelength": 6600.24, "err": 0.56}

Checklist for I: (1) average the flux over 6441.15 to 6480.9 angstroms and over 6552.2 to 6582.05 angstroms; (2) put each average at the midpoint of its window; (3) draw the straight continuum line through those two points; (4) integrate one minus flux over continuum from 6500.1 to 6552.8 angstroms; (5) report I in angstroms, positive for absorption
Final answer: -1.8 angstroms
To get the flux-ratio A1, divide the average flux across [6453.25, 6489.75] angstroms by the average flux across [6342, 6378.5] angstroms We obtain 1.0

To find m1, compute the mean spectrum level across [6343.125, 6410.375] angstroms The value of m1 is 12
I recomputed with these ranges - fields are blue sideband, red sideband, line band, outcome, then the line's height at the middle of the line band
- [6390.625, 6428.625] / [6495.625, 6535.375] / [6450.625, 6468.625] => 0.3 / 12.3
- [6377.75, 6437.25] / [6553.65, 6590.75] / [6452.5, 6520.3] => -1.7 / 12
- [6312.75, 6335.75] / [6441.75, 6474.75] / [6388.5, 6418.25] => 0.4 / 12.2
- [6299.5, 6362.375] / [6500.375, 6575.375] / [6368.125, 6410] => 1.2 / 12.2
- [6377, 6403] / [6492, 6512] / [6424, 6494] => -2.7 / 11.8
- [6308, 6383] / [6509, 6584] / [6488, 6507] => 0.7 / 12.3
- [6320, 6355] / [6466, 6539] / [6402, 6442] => 0.7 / 12.3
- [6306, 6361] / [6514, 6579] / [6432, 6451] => 0.6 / 12.2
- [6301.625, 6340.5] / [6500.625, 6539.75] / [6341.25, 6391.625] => 2.2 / 12.6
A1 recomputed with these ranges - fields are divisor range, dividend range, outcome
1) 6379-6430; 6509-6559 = 1.05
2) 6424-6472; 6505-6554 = 1.05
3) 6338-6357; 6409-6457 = 1.00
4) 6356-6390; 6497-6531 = 1.03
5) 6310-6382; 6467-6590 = 1.02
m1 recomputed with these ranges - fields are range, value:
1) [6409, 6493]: 12.3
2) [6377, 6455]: 11.9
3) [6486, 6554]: 12.4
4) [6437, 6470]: 12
